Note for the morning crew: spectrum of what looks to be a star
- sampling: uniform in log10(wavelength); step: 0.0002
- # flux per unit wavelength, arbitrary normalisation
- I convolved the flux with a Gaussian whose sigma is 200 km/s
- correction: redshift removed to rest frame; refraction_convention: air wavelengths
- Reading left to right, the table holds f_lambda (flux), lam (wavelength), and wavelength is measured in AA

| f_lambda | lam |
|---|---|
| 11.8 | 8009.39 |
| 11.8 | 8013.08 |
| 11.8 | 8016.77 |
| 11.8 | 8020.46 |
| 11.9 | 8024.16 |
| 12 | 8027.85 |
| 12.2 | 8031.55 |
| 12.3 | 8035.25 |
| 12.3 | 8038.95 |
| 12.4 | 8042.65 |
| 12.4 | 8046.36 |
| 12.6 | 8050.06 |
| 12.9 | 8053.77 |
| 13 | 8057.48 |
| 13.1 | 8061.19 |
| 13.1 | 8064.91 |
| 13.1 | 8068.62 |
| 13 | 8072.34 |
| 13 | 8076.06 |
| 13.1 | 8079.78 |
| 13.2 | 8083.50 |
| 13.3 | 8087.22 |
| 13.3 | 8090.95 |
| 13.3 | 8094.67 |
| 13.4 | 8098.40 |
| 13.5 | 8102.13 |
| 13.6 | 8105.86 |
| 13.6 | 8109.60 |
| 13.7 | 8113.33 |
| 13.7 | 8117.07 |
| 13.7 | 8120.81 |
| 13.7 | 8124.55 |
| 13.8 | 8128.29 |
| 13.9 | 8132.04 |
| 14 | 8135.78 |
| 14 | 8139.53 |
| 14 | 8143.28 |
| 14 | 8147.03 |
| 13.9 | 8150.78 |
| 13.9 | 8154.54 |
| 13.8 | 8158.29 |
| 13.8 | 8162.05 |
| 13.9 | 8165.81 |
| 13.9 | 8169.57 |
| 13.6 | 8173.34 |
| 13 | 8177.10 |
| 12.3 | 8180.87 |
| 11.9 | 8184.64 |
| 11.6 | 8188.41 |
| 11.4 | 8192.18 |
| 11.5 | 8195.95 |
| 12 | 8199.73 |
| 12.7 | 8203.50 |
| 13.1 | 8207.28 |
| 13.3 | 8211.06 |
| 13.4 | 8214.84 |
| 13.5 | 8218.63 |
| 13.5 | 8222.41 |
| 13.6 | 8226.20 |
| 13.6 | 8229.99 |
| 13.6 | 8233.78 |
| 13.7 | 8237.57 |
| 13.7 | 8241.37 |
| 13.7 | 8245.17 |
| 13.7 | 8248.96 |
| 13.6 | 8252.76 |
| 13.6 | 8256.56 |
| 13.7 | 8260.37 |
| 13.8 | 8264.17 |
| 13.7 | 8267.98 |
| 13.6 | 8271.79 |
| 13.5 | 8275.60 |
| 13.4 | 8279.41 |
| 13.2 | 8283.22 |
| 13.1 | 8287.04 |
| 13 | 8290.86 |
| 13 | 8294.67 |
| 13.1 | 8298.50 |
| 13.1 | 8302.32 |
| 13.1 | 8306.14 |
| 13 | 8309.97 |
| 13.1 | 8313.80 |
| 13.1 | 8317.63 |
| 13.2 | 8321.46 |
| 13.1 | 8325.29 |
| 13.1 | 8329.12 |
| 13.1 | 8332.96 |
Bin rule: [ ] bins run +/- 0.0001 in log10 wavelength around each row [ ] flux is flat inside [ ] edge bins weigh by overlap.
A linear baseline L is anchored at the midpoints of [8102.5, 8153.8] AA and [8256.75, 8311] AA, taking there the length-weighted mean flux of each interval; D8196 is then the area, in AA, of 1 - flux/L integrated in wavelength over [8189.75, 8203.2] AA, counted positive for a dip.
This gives 1.8 AA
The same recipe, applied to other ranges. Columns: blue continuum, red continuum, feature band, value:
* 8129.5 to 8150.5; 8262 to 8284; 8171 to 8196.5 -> 2.92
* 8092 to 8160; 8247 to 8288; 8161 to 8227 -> 3.80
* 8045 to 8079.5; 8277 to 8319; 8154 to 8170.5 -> -1.08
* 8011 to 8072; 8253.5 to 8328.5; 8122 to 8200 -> -2.58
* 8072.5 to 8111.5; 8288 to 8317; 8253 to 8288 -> -1.14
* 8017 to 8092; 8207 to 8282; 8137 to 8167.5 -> -1.81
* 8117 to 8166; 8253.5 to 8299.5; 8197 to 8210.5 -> 1.04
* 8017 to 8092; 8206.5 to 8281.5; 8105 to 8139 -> -2.00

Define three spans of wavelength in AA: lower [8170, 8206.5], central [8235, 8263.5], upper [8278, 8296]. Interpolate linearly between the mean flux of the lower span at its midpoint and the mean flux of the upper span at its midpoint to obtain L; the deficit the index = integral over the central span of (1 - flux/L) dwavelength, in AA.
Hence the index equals -1.9 AA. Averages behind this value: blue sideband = 12.3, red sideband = 13.1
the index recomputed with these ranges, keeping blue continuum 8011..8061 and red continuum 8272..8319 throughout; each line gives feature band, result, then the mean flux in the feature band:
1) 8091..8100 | -0.6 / 13.3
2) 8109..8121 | -1.1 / 13.7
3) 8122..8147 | -2.5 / 13.9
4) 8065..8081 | -0.8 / 13.1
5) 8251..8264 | -0.6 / 13.7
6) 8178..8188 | 0.5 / 12.1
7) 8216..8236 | -1.0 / 13.6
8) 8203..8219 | -0.4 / 13.2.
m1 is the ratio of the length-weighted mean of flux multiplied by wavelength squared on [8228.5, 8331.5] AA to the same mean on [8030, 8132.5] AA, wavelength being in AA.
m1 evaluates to 1.07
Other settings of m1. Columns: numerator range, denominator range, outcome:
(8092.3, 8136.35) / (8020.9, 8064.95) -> 1.11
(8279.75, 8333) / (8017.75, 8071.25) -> 1.12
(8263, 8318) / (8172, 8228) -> 1.07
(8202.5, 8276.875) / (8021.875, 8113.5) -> 1.09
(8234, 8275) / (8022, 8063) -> 1.16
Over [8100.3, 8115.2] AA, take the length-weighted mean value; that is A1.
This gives 13.6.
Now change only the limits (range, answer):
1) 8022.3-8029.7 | 11.9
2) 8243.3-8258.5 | 13.7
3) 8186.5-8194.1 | 11.5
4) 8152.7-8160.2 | 13.9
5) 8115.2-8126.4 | 13.7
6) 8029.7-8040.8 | 12.3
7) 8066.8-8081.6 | 13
